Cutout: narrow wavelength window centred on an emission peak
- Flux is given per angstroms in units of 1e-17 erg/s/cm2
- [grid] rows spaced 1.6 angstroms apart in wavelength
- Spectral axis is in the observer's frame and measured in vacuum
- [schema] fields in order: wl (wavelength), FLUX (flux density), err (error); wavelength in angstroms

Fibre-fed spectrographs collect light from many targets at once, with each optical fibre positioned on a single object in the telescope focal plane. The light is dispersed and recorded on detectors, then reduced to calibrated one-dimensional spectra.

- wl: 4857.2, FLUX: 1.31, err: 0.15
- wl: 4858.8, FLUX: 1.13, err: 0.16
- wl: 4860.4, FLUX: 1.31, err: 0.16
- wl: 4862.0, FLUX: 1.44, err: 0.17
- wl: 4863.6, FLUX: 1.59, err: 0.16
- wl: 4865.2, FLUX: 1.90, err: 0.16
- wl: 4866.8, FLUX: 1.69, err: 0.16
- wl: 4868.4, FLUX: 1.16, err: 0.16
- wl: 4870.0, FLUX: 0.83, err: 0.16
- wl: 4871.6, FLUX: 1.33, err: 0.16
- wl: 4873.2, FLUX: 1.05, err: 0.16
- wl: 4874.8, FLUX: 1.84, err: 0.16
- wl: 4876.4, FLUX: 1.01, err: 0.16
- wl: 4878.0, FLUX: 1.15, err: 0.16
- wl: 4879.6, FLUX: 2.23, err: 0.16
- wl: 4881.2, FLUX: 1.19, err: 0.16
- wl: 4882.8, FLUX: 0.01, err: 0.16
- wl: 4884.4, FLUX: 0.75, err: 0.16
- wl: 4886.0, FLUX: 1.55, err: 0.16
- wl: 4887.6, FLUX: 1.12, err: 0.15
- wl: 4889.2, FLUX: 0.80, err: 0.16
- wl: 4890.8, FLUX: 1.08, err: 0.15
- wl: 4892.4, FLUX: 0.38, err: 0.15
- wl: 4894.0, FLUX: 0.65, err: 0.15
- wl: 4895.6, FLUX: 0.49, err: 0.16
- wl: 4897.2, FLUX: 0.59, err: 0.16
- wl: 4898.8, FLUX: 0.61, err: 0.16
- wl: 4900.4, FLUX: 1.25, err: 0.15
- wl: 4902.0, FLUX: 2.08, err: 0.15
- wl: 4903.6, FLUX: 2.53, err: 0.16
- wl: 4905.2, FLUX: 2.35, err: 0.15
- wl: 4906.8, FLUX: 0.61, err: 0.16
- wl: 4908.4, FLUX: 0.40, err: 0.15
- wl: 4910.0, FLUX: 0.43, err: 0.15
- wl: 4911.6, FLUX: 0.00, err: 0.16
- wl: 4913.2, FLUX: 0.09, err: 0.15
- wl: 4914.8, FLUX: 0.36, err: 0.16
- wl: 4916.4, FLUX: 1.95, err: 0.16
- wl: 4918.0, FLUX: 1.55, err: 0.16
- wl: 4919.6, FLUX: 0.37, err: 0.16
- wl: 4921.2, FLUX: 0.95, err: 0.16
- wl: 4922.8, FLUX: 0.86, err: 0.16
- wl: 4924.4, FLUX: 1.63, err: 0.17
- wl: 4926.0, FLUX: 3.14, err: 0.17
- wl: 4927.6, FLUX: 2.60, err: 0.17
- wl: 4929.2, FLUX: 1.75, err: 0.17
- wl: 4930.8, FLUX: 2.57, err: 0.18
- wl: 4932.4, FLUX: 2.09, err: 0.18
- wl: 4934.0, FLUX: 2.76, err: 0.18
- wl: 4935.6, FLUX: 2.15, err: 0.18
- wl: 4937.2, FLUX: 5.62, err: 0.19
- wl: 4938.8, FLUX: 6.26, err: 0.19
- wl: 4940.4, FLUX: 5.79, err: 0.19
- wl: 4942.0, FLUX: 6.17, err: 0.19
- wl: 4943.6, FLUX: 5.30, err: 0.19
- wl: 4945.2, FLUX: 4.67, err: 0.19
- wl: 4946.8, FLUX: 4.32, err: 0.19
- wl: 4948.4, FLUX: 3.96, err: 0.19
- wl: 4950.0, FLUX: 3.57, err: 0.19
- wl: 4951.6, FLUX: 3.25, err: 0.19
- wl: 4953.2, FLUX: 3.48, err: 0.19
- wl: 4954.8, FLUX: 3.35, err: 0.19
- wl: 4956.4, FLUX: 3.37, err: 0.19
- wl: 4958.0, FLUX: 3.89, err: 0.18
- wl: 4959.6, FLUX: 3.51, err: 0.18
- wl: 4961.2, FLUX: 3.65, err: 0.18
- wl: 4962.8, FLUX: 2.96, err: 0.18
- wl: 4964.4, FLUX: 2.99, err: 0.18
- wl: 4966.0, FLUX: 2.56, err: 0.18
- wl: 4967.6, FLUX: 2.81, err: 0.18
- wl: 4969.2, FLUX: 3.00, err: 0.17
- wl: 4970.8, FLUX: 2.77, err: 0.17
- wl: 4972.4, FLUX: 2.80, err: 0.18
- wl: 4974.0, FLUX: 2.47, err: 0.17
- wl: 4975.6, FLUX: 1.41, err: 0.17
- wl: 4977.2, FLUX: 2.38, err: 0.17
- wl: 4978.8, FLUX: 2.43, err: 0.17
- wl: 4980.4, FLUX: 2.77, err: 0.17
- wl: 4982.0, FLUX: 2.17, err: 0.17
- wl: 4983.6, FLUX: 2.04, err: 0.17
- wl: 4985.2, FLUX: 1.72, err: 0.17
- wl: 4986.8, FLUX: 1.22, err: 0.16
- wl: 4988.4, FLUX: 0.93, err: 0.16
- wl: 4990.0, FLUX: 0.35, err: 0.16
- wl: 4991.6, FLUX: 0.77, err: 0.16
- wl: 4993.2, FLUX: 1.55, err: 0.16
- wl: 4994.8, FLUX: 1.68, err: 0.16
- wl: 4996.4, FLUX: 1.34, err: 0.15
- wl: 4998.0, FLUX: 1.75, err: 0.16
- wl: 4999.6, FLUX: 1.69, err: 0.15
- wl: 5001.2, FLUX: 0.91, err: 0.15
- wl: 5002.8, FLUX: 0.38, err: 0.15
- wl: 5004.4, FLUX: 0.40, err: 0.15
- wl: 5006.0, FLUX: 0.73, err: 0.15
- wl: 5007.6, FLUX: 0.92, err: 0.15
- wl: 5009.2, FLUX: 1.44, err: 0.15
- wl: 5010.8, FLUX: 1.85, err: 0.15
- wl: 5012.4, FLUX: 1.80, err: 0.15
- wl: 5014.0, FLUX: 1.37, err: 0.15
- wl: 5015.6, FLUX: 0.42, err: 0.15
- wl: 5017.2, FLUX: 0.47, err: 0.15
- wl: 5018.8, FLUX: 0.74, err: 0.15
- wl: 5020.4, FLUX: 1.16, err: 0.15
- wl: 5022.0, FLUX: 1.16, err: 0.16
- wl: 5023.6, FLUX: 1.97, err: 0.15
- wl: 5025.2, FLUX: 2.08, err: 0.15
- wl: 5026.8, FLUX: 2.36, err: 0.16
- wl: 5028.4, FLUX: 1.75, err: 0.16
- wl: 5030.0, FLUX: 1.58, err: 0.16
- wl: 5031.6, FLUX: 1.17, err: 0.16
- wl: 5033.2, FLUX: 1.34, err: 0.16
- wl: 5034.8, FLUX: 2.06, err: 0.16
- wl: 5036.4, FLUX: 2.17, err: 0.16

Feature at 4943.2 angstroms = Lyman alpha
